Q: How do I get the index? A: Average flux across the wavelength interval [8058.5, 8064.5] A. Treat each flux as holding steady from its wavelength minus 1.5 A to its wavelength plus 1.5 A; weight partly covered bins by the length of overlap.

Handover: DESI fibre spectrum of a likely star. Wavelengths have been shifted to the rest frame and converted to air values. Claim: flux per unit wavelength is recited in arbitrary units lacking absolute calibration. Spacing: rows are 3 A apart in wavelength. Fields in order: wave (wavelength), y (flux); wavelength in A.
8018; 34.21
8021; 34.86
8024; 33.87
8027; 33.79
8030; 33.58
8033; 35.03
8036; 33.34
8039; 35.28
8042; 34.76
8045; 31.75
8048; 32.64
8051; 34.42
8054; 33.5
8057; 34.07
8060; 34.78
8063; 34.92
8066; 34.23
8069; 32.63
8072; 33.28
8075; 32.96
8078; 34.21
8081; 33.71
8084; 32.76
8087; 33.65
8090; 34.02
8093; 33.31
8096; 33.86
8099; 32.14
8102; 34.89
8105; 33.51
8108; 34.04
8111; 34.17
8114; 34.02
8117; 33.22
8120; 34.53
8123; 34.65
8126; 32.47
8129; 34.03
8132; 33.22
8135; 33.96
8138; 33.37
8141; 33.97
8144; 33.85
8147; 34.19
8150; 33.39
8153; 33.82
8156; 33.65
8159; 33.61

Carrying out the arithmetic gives 34.9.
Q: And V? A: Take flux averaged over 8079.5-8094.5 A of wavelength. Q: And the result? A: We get 33.5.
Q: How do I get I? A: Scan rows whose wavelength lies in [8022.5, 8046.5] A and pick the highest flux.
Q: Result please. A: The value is 35.28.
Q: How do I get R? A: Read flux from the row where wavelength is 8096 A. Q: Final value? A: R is 33.86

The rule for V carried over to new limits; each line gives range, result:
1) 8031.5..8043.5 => 34.6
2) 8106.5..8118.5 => 33.9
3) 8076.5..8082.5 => 34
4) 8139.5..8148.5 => 34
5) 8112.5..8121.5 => 33.9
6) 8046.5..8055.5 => 33.5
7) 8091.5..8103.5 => 33.6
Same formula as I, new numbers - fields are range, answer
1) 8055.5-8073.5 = 34.92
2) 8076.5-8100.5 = 34.21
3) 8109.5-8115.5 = 34.17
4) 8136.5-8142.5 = 33.97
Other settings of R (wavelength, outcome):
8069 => 32.63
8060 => 34.78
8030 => 33.58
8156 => 33.65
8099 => 32.14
